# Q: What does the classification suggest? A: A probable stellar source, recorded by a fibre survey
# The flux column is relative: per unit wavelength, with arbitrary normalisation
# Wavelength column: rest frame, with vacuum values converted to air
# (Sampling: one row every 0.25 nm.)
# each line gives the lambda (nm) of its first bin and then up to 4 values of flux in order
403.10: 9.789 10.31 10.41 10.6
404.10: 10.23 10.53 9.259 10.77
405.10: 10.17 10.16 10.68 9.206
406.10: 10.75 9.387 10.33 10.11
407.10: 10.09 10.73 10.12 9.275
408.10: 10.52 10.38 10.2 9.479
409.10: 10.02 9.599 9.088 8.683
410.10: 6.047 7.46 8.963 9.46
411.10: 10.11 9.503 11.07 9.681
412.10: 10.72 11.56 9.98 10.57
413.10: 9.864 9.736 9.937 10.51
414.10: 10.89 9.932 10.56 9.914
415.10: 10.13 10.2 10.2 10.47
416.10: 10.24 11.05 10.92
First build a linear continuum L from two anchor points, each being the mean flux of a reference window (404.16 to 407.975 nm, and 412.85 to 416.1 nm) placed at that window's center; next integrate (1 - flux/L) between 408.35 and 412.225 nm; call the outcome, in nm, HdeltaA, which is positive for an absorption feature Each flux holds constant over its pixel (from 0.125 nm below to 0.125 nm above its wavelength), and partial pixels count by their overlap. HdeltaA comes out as 0.30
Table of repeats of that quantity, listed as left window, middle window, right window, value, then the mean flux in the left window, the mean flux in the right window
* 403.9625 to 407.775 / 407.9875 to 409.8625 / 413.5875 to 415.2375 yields 0.073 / 10.2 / 10.3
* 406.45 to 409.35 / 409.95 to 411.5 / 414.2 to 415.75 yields 0.228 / 10.1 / 10.2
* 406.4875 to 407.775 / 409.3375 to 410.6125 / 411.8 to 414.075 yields 0.266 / 10.2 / 10.3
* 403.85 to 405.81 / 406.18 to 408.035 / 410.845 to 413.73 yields 0.034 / 10.2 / 10.2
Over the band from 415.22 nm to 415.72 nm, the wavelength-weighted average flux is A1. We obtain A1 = 10.2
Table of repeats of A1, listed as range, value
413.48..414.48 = 10.3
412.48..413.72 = 10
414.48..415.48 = 10.2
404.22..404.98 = 10.2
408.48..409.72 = 9.68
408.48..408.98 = 9.84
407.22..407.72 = 10.4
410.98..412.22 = 10.2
